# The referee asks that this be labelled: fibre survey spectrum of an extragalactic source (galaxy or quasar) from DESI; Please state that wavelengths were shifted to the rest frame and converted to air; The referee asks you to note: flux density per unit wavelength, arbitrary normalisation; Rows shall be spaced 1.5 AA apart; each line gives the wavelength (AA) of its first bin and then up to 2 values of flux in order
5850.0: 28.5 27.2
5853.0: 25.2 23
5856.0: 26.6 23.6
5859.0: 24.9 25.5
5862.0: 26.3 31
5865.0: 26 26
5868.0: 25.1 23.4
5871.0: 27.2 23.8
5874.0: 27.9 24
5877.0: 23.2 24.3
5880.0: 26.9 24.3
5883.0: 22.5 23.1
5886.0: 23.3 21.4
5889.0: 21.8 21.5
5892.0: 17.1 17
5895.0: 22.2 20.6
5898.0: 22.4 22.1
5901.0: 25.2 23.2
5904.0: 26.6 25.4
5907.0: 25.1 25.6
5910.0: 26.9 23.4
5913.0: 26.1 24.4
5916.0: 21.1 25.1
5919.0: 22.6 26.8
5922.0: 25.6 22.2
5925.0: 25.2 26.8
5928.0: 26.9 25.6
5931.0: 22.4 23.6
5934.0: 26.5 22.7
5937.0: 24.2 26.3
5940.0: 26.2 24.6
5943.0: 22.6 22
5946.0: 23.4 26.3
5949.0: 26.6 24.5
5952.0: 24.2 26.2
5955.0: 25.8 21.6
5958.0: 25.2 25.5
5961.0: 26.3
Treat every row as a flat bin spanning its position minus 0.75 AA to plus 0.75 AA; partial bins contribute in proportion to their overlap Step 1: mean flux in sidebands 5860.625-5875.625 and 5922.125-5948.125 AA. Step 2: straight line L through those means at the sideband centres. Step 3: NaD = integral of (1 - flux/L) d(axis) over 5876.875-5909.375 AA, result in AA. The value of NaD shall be 3.3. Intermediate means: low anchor 26.1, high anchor 24.6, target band 23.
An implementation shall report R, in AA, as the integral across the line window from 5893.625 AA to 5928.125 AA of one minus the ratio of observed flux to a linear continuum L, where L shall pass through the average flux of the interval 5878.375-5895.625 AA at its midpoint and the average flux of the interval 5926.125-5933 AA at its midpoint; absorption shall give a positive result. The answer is -0.8 AA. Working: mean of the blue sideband 22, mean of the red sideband 25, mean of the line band 24.2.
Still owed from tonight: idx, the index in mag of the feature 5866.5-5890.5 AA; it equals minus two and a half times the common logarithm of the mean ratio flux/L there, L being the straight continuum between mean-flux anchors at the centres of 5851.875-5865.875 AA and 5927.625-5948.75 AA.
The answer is 0.06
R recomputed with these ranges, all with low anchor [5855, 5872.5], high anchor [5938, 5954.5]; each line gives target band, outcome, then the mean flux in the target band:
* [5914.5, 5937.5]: 0.52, 24.5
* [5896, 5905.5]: 0.67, 23.6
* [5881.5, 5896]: 2.42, 21.3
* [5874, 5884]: 0.46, 24.4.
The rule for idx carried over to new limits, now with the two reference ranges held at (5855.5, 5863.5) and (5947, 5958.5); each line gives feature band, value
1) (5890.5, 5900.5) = 0.241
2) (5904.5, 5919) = 0.030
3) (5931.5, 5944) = 0.029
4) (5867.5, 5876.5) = 0.024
